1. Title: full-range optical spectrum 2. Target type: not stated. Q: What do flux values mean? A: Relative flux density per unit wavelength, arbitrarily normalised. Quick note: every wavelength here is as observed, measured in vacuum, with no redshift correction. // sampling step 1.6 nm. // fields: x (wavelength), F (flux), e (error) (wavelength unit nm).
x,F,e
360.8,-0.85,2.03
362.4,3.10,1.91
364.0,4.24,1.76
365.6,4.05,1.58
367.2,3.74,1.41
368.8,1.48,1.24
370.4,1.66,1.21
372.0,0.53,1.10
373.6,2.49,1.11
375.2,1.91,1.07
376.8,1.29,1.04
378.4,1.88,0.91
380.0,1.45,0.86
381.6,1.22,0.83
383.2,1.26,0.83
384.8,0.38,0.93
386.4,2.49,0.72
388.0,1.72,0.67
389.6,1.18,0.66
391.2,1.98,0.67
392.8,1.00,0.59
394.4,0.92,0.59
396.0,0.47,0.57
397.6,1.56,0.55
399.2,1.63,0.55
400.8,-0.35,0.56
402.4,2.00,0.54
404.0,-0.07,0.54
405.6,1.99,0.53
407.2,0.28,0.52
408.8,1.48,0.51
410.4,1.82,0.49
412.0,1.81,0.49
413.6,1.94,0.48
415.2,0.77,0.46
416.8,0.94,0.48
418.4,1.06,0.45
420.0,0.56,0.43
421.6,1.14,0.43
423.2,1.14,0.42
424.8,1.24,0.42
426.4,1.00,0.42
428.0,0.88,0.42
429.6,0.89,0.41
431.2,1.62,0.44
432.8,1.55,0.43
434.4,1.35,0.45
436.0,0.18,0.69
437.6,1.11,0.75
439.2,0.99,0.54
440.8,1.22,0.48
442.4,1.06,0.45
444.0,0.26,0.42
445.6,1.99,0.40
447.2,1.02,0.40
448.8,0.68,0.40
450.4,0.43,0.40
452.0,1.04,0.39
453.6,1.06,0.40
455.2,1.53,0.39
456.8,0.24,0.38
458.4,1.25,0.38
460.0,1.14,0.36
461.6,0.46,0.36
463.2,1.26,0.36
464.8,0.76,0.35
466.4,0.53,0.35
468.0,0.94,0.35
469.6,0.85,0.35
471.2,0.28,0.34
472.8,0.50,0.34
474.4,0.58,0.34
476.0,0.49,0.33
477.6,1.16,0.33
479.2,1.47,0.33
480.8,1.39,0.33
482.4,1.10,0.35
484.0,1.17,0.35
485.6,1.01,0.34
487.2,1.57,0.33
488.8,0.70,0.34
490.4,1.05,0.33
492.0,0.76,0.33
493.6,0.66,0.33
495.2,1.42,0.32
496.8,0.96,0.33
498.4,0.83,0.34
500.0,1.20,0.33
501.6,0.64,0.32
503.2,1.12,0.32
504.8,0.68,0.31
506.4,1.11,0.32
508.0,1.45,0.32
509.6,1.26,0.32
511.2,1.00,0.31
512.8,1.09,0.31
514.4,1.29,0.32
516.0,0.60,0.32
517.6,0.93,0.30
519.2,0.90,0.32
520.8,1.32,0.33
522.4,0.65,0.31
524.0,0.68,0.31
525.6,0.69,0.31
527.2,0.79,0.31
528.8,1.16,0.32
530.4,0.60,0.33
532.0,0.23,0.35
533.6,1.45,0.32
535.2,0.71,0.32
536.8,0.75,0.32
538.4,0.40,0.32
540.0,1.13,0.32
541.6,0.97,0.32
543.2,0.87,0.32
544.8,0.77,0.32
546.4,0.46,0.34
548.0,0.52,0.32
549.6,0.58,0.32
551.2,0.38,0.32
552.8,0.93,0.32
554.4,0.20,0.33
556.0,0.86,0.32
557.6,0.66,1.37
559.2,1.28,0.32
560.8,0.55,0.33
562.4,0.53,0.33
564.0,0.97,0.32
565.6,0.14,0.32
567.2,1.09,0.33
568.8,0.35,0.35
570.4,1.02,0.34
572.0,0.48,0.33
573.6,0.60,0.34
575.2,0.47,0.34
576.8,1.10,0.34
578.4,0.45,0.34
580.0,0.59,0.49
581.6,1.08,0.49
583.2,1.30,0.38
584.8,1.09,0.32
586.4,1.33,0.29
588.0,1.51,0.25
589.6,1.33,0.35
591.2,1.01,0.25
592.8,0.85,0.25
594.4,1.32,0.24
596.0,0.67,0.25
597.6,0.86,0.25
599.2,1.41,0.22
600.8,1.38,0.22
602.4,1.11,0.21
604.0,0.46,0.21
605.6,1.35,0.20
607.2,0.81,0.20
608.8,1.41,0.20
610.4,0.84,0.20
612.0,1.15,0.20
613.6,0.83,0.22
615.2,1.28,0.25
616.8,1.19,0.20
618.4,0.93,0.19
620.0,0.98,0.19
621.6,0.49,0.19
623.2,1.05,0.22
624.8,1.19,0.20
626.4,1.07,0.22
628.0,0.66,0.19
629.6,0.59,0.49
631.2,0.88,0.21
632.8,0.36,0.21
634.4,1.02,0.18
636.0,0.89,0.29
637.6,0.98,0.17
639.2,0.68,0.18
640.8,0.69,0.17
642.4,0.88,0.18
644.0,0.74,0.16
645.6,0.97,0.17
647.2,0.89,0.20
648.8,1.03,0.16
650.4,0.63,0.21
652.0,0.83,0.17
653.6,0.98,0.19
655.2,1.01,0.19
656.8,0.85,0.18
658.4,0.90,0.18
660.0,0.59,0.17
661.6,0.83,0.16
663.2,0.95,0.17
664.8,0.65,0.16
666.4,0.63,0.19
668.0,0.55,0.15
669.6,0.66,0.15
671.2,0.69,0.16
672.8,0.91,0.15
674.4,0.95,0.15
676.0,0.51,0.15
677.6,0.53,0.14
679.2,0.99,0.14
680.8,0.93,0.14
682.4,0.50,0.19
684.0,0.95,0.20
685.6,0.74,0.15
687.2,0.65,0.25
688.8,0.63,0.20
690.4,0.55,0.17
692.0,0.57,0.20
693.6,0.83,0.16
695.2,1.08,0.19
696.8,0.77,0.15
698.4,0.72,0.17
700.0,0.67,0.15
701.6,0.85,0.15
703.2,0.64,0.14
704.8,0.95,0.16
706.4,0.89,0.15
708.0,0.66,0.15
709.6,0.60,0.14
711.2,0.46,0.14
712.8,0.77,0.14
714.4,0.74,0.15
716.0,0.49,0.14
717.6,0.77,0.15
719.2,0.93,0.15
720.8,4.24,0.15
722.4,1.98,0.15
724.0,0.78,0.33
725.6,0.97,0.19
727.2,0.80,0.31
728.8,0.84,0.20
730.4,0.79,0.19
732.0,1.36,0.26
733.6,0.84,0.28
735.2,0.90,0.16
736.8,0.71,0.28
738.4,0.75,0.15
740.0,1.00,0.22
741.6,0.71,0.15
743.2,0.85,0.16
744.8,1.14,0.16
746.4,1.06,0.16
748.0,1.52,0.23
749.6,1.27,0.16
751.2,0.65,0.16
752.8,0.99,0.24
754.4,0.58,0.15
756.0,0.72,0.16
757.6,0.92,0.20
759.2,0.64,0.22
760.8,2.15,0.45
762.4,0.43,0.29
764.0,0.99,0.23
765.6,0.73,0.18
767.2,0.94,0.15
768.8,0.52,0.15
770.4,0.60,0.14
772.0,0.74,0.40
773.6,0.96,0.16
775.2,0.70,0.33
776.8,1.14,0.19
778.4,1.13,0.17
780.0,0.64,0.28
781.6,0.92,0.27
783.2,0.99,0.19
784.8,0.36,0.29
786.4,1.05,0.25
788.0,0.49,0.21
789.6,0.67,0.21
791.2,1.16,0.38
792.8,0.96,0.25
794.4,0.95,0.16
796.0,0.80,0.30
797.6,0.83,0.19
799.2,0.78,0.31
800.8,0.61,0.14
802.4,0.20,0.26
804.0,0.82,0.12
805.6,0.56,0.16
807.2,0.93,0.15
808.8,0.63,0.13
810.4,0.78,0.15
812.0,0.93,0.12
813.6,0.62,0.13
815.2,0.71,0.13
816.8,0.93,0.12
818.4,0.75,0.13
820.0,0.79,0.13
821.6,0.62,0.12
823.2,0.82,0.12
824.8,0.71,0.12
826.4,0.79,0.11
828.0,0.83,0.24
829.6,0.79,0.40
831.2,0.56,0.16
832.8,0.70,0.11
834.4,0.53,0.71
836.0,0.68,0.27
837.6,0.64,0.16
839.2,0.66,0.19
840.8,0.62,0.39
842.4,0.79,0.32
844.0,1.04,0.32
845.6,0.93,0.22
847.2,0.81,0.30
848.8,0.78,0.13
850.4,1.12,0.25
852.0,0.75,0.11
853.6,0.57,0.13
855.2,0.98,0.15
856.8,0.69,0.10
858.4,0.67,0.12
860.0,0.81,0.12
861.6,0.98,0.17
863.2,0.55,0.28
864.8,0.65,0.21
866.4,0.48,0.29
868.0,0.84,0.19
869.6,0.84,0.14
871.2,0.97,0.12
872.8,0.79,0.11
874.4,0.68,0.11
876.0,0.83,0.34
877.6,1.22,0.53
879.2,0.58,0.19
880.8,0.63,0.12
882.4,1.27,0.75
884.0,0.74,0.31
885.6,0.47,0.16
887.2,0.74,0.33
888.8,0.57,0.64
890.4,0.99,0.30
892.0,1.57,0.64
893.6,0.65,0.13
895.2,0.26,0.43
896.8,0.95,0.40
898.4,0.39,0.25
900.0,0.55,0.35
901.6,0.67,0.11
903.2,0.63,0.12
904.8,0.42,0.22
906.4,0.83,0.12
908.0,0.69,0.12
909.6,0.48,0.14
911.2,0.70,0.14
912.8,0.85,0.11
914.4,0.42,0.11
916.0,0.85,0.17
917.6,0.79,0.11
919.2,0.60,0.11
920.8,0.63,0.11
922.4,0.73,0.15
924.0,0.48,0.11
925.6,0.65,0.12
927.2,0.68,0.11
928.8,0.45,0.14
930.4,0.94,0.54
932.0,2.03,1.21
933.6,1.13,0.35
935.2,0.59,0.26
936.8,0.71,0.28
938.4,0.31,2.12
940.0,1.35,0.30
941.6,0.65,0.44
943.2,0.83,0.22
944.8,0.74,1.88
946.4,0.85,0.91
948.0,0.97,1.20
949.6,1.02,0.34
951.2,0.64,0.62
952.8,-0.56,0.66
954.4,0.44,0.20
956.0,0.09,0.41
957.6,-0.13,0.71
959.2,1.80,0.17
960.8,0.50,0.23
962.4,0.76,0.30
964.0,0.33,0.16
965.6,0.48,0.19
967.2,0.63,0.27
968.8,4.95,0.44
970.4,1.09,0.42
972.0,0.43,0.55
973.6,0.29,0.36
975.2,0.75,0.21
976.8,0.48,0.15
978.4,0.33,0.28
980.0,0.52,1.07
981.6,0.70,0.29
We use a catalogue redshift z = 0.93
